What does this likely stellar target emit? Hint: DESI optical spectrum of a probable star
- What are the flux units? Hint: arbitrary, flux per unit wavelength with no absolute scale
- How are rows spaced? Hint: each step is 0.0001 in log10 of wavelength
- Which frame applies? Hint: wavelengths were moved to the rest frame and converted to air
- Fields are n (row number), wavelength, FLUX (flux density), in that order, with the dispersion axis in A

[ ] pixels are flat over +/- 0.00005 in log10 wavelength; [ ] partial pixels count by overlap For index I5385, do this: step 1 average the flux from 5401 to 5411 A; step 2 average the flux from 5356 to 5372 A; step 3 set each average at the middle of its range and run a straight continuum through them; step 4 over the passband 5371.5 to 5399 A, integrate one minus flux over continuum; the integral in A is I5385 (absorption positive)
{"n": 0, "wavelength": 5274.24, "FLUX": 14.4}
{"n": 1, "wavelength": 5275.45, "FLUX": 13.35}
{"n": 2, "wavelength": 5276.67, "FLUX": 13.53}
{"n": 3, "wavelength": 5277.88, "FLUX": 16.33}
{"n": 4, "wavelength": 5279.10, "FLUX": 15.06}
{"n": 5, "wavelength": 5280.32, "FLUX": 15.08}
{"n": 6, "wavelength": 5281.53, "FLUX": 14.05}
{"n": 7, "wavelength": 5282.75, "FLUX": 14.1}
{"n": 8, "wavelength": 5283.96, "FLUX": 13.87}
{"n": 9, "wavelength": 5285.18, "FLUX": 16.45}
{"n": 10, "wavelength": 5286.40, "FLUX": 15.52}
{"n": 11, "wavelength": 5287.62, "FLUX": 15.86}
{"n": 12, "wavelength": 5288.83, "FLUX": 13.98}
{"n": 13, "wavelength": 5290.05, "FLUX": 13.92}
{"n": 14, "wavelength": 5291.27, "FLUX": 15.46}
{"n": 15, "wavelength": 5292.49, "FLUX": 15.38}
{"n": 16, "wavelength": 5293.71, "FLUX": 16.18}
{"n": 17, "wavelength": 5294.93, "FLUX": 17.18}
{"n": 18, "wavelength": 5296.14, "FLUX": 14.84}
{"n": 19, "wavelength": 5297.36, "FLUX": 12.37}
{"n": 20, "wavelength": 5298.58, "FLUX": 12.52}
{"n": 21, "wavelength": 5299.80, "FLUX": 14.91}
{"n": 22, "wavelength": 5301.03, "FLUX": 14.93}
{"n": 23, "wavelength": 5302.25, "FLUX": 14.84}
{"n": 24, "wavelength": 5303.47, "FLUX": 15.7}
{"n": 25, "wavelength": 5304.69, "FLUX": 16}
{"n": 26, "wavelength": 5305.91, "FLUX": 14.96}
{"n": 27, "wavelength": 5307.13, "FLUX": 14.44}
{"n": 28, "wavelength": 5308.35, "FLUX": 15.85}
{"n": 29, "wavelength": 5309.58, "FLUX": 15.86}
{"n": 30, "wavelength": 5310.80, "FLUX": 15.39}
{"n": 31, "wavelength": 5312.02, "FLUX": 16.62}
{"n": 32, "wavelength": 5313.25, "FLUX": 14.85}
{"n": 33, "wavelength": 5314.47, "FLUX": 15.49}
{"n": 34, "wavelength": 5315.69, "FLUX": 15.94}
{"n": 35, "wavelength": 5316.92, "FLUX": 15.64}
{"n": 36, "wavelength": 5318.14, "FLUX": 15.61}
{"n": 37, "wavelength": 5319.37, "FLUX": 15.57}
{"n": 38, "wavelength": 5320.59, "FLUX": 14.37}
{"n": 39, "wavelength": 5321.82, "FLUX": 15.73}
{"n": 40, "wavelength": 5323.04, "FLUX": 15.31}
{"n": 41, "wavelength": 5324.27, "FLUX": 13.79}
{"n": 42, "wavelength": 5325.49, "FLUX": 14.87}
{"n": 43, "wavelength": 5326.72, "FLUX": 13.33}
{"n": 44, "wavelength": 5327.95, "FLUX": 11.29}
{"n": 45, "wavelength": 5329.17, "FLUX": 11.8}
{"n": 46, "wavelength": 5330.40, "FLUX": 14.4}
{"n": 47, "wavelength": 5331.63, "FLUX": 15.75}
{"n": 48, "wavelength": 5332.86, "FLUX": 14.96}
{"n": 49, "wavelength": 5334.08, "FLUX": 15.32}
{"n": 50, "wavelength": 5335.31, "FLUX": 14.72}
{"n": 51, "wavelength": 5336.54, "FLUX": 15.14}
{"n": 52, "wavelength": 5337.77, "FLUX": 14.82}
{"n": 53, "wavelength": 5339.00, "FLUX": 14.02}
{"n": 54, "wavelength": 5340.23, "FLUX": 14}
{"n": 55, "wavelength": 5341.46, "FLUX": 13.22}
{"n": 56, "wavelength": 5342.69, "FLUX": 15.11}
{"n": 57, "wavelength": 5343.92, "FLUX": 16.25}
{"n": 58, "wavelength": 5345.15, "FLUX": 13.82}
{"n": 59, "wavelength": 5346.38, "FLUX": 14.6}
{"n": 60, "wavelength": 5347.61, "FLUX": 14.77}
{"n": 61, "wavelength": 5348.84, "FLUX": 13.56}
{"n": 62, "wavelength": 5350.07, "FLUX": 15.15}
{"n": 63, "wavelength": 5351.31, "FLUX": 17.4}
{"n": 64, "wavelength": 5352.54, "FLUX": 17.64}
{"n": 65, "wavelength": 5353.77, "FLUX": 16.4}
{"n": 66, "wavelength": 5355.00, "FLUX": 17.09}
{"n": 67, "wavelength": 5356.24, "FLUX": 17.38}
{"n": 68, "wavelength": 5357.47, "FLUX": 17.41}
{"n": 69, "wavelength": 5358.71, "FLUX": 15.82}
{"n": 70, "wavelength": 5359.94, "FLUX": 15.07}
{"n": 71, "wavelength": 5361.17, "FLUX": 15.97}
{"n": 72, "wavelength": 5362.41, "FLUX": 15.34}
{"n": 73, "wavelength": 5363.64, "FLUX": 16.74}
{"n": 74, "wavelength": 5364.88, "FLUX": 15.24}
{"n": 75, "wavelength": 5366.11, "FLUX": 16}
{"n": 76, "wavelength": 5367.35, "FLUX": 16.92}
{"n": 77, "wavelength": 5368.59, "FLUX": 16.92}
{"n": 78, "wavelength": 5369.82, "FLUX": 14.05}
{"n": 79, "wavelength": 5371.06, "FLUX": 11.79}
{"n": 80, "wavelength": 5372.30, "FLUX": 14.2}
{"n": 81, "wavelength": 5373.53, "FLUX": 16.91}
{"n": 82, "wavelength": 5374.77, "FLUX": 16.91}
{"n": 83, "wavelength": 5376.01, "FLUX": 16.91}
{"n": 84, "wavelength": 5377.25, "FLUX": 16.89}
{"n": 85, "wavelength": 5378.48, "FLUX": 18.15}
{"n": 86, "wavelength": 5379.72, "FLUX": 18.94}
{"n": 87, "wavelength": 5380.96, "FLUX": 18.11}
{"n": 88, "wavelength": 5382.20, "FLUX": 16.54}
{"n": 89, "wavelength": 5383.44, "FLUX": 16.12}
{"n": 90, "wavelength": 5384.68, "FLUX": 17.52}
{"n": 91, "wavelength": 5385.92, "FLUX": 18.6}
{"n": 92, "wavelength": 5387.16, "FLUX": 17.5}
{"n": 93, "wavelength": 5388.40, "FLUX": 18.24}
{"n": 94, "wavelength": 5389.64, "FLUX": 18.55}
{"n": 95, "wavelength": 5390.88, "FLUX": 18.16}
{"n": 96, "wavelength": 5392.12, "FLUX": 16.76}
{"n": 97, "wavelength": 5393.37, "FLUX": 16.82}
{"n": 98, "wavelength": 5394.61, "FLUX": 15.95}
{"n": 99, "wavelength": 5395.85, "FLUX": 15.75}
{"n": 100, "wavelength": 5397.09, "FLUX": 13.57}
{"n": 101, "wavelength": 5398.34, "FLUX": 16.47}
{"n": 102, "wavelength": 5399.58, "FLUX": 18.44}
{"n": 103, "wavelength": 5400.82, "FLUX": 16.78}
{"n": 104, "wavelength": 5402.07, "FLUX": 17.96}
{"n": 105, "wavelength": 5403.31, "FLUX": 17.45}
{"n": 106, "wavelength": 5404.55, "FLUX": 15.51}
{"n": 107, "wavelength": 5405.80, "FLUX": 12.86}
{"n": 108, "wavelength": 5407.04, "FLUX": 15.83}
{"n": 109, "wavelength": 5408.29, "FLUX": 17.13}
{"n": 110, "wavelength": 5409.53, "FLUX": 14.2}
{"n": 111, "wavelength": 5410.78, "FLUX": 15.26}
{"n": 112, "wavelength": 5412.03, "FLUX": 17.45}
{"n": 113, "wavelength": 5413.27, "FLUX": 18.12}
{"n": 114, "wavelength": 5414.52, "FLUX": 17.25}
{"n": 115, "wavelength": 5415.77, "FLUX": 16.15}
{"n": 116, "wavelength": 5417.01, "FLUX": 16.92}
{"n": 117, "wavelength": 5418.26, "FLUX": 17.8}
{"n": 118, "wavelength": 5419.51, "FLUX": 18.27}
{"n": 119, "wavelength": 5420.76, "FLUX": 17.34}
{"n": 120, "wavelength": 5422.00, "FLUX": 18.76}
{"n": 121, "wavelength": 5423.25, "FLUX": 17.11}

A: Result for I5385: -2.09 A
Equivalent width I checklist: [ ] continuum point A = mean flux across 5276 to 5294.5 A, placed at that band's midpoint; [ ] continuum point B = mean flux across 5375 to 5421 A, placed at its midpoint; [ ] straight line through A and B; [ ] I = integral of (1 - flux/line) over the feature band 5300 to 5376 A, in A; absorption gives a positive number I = 3.1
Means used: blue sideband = 15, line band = 15.2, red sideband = 16.9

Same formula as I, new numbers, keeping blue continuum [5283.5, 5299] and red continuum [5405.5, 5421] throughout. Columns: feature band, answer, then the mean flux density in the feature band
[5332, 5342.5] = 0.7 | 14.6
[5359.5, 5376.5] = 0.3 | 15.6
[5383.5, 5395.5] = -0.9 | 17.5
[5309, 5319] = -0.3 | 15.7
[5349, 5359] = -0.6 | 16.7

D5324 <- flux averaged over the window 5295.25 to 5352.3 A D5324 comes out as 14.8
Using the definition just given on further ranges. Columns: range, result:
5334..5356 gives 15.2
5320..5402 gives 15.8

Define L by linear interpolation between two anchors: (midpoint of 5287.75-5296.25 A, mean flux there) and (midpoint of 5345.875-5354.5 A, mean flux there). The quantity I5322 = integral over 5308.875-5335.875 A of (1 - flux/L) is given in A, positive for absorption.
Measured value 1.2 A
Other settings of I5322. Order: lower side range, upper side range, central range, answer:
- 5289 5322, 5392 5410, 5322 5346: 1.7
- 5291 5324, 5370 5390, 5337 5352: 1.3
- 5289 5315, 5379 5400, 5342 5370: 0.9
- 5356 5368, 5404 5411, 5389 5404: -1.5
